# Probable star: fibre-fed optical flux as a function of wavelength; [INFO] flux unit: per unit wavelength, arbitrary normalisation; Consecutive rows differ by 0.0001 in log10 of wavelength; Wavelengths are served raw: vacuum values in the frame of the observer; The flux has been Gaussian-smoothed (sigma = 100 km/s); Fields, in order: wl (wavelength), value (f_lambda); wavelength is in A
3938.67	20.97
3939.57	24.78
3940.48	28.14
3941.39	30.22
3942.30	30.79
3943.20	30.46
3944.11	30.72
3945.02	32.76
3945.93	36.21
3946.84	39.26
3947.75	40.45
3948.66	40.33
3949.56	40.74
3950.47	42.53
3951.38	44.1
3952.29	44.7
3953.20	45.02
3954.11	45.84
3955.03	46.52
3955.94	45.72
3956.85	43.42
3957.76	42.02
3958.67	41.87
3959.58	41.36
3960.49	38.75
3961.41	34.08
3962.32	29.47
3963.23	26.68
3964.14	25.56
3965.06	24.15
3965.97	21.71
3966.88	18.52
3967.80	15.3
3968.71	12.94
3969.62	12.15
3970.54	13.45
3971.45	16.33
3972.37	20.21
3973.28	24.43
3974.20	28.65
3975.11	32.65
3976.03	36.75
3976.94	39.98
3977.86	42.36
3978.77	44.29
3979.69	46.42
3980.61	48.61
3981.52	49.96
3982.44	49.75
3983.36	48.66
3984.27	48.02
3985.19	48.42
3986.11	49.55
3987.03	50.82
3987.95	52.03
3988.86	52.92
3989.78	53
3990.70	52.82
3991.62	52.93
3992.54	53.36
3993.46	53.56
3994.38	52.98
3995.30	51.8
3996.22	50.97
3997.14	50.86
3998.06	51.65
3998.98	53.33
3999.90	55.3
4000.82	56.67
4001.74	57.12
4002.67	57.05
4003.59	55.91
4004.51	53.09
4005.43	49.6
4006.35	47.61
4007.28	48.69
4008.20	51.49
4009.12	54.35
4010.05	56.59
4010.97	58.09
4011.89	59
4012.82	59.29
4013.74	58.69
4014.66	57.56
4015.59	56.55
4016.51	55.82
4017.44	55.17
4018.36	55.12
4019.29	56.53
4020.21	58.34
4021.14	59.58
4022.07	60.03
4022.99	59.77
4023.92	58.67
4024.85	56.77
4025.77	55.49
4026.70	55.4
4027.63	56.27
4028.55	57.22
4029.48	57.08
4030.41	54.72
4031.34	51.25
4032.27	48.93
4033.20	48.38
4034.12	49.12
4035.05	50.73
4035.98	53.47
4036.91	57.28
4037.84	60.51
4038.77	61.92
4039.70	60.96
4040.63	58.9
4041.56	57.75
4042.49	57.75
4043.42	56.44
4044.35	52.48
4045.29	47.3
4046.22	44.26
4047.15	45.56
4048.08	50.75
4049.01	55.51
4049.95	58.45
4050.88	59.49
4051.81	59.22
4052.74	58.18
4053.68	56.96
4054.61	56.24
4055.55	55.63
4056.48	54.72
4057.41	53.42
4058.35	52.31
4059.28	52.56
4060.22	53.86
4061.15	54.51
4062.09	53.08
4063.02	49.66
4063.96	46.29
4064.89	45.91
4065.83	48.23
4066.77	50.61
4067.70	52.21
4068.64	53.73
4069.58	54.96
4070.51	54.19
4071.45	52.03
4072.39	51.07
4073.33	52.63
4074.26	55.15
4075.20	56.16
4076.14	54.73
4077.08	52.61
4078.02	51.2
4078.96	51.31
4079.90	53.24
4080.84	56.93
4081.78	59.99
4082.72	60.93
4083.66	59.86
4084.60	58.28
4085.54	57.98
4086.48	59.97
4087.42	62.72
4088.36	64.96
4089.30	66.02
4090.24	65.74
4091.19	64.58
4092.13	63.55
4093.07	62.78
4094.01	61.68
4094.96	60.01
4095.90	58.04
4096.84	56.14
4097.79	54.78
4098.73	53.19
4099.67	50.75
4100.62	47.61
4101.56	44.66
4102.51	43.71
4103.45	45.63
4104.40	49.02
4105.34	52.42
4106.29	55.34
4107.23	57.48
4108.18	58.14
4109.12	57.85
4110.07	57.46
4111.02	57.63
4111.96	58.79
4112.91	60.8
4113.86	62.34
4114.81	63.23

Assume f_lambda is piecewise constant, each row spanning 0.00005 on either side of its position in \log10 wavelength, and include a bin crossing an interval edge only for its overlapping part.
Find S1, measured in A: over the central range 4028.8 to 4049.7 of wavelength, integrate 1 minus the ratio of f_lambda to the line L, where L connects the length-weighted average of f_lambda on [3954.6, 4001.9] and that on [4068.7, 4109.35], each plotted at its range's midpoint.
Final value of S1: -2.0 A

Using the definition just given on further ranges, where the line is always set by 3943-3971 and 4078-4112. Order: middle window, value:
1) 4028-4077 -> -4.11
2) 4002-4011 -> -2.37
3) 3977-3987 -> -2.49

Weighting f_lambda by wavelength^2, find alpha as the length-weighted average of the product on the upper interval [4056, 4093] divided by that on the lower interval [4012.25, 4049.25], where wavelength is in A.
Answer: 1.0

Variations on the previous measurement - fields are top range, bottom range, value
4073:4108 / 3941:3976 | 1.86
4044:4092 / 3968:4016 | 1.22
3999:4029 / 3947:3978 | 1.75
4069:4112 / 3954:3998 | 1.51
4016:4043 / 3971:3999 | 1.27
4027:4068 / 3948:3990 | 1.50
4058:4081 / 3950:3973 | 1.75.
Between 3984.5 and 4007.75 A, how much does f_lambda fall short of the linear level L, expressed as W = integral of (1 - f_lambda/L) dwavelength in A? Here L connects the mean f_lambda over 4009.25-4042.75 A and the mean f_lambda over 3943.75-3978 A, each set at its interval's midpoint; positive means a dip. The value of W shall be -3.48 A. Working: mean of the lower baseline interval 33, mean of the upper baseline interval 56.5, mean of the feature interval 52.4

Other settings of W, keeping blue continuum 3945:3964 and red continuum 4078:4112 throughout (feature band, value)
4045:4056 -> -0.5 A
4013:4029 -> -3.1 A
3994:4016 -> -4.0 A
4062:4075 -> 0.5 A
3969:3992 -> 1.6 A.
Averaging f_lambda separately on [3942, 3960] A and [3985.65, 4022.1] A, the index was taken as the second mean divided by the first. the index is 1.3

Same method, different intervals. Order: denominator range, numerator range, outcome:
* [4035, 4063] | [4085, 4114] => 1.04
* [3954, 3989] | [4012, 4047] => 1.55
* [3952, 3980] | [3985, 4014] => 1.66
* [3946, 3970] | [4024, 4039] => 1.57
